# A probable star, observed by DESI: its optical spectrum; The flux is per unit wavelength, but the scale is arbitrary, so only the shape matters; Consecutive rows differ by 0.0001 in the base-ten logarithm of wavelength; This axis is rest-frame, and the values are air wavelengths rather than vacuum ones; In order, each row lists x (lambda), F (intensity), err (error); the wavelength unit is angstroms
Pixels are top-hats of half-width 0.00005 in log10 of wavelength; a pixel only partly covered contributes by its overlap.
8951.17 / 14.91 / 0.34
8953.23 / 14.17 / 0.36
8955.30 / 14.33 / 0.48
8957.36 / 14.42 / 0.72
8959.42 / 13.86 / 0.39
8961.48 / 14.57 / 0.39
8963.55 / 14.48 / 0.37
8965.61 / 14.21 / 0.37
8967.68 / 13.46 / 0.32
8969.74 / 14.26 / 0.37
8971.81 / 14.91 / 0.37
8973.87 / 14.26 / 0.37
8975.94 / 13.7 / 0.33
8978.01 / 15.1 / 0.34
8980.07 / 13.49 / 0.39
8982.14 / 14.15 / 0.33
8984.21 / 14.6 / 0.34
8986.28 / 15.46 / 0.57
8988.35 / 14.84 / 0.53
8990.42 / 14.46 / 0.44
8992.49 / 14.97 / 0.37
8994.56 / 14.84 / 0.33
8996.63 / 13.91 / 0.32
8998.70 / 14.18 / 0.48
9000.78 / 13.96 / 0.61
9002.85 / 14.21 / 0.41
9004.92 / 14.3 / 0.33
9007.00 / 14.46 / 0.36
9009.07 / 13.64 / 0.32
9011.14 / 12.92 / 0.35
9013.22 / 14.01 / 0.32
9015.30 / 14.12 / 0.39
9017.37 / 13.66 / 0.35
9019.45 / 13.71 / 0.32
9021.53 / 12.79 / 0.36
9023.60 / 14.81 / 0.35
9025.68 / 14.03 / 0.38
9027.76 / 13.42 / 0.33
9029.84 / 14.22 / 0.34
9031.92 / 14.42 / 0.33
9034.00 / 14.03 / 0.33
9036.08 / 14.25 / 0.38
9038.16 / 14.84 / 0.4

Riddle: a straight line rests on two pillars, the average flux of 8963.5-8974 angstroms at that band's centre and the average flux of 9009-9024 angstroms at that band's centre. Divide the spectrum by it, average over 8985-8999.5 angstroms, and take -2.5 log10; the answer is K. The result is -0.054 mag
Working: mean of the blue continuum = 14.3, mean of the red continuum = 13.7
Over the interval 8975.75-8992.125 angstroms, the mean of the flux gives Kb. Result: 14.5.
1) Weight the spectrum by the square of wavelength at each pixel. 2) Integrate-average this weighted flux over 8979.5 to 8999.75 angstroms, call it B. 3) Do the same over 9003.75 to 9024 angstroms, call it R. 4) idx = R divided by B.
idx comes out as 0.96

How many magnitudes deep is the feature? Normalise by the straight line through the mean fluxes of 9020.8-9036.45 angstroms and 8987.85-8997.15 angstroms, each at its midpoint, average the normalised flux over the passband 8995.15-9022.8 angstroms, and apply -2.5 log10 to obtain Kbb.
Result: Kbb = 0.038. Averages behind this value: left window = 14.6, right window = 14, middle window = 13.9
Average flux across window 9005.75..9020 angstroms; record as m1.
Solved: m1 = 13.8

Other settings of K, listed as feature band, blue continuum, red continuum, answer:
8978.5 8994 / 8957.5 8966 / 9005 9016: -0.04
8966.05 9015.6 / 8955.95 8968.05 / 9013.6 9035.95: -0.01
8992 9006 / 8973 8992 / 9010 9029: -0.01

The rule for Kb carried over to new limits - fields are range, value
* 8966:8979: 14.3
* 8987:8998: 14.6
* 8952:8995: 14.4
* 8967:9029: 14.2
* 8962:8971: 14.1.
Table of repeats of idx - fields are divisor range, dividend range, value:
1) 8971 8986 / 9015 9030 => 0.97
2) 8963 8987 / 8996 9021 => 0.98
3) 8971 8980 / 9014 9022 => 0.96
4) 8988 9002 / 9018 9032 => 0.97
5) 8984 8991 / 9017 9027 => 0.93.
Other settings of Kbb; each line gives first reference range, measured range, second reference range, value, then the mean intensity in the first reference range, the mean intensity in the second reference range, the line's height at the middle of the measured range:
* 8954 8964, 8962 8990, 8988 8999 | 0.00 mag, 14.3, 14.5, 14.4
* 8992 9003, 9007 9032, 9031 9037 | 0.03 mag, 14.3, 14.2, 14.3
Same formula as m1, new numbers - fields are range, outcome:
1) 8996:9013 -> 13.9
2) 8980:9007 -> 14.4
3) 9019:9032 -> 13.9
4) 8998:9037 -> 13.9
